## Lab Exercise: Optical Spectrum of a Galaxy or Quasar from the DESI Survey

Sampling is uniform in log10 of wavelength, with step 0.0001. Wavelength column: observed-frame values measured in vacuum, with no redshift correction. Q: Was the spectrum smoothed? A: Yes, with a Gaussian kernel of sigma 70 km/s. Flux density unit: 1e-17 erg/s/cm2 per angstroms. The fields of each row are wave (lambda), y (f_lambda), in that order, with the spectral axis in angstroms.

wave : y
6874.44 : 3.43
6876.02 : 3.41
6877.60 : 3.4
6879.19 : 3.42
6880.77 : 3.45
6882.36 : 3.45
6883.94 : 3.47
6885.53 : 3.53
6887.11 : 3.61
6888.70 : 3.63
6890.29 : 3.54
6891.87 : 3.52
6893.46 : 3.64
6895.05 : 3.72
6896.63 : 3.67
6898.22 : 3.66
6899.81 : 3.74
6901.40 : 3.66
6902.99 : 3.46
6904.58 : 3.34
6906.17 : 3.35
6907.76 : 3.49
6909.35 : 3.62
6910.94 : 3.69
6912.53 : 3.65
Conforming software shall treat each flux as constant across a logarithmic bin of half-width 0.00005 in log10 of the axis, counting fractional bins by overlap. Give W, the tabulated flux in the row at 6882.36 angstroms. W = 3.45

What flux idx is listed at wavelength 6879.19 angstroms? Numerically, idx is 3.42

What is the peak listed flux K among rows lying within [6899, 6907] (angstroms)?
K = 3.74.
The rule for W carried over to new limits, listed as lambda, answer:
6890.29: 3.54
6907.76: 3.49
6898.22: 3.66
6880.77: 3.45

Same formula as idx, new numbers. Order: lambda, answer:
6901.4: 3.66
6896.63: 3.67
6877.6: 3.4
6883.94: 3.47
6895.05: 3.72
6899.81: 3.74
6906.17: 3.35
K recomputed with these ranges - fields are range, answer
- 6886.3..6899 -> 3.72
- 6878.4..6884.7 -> 3.47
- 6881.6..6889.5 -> 3.63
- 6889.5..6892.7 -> 3.54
